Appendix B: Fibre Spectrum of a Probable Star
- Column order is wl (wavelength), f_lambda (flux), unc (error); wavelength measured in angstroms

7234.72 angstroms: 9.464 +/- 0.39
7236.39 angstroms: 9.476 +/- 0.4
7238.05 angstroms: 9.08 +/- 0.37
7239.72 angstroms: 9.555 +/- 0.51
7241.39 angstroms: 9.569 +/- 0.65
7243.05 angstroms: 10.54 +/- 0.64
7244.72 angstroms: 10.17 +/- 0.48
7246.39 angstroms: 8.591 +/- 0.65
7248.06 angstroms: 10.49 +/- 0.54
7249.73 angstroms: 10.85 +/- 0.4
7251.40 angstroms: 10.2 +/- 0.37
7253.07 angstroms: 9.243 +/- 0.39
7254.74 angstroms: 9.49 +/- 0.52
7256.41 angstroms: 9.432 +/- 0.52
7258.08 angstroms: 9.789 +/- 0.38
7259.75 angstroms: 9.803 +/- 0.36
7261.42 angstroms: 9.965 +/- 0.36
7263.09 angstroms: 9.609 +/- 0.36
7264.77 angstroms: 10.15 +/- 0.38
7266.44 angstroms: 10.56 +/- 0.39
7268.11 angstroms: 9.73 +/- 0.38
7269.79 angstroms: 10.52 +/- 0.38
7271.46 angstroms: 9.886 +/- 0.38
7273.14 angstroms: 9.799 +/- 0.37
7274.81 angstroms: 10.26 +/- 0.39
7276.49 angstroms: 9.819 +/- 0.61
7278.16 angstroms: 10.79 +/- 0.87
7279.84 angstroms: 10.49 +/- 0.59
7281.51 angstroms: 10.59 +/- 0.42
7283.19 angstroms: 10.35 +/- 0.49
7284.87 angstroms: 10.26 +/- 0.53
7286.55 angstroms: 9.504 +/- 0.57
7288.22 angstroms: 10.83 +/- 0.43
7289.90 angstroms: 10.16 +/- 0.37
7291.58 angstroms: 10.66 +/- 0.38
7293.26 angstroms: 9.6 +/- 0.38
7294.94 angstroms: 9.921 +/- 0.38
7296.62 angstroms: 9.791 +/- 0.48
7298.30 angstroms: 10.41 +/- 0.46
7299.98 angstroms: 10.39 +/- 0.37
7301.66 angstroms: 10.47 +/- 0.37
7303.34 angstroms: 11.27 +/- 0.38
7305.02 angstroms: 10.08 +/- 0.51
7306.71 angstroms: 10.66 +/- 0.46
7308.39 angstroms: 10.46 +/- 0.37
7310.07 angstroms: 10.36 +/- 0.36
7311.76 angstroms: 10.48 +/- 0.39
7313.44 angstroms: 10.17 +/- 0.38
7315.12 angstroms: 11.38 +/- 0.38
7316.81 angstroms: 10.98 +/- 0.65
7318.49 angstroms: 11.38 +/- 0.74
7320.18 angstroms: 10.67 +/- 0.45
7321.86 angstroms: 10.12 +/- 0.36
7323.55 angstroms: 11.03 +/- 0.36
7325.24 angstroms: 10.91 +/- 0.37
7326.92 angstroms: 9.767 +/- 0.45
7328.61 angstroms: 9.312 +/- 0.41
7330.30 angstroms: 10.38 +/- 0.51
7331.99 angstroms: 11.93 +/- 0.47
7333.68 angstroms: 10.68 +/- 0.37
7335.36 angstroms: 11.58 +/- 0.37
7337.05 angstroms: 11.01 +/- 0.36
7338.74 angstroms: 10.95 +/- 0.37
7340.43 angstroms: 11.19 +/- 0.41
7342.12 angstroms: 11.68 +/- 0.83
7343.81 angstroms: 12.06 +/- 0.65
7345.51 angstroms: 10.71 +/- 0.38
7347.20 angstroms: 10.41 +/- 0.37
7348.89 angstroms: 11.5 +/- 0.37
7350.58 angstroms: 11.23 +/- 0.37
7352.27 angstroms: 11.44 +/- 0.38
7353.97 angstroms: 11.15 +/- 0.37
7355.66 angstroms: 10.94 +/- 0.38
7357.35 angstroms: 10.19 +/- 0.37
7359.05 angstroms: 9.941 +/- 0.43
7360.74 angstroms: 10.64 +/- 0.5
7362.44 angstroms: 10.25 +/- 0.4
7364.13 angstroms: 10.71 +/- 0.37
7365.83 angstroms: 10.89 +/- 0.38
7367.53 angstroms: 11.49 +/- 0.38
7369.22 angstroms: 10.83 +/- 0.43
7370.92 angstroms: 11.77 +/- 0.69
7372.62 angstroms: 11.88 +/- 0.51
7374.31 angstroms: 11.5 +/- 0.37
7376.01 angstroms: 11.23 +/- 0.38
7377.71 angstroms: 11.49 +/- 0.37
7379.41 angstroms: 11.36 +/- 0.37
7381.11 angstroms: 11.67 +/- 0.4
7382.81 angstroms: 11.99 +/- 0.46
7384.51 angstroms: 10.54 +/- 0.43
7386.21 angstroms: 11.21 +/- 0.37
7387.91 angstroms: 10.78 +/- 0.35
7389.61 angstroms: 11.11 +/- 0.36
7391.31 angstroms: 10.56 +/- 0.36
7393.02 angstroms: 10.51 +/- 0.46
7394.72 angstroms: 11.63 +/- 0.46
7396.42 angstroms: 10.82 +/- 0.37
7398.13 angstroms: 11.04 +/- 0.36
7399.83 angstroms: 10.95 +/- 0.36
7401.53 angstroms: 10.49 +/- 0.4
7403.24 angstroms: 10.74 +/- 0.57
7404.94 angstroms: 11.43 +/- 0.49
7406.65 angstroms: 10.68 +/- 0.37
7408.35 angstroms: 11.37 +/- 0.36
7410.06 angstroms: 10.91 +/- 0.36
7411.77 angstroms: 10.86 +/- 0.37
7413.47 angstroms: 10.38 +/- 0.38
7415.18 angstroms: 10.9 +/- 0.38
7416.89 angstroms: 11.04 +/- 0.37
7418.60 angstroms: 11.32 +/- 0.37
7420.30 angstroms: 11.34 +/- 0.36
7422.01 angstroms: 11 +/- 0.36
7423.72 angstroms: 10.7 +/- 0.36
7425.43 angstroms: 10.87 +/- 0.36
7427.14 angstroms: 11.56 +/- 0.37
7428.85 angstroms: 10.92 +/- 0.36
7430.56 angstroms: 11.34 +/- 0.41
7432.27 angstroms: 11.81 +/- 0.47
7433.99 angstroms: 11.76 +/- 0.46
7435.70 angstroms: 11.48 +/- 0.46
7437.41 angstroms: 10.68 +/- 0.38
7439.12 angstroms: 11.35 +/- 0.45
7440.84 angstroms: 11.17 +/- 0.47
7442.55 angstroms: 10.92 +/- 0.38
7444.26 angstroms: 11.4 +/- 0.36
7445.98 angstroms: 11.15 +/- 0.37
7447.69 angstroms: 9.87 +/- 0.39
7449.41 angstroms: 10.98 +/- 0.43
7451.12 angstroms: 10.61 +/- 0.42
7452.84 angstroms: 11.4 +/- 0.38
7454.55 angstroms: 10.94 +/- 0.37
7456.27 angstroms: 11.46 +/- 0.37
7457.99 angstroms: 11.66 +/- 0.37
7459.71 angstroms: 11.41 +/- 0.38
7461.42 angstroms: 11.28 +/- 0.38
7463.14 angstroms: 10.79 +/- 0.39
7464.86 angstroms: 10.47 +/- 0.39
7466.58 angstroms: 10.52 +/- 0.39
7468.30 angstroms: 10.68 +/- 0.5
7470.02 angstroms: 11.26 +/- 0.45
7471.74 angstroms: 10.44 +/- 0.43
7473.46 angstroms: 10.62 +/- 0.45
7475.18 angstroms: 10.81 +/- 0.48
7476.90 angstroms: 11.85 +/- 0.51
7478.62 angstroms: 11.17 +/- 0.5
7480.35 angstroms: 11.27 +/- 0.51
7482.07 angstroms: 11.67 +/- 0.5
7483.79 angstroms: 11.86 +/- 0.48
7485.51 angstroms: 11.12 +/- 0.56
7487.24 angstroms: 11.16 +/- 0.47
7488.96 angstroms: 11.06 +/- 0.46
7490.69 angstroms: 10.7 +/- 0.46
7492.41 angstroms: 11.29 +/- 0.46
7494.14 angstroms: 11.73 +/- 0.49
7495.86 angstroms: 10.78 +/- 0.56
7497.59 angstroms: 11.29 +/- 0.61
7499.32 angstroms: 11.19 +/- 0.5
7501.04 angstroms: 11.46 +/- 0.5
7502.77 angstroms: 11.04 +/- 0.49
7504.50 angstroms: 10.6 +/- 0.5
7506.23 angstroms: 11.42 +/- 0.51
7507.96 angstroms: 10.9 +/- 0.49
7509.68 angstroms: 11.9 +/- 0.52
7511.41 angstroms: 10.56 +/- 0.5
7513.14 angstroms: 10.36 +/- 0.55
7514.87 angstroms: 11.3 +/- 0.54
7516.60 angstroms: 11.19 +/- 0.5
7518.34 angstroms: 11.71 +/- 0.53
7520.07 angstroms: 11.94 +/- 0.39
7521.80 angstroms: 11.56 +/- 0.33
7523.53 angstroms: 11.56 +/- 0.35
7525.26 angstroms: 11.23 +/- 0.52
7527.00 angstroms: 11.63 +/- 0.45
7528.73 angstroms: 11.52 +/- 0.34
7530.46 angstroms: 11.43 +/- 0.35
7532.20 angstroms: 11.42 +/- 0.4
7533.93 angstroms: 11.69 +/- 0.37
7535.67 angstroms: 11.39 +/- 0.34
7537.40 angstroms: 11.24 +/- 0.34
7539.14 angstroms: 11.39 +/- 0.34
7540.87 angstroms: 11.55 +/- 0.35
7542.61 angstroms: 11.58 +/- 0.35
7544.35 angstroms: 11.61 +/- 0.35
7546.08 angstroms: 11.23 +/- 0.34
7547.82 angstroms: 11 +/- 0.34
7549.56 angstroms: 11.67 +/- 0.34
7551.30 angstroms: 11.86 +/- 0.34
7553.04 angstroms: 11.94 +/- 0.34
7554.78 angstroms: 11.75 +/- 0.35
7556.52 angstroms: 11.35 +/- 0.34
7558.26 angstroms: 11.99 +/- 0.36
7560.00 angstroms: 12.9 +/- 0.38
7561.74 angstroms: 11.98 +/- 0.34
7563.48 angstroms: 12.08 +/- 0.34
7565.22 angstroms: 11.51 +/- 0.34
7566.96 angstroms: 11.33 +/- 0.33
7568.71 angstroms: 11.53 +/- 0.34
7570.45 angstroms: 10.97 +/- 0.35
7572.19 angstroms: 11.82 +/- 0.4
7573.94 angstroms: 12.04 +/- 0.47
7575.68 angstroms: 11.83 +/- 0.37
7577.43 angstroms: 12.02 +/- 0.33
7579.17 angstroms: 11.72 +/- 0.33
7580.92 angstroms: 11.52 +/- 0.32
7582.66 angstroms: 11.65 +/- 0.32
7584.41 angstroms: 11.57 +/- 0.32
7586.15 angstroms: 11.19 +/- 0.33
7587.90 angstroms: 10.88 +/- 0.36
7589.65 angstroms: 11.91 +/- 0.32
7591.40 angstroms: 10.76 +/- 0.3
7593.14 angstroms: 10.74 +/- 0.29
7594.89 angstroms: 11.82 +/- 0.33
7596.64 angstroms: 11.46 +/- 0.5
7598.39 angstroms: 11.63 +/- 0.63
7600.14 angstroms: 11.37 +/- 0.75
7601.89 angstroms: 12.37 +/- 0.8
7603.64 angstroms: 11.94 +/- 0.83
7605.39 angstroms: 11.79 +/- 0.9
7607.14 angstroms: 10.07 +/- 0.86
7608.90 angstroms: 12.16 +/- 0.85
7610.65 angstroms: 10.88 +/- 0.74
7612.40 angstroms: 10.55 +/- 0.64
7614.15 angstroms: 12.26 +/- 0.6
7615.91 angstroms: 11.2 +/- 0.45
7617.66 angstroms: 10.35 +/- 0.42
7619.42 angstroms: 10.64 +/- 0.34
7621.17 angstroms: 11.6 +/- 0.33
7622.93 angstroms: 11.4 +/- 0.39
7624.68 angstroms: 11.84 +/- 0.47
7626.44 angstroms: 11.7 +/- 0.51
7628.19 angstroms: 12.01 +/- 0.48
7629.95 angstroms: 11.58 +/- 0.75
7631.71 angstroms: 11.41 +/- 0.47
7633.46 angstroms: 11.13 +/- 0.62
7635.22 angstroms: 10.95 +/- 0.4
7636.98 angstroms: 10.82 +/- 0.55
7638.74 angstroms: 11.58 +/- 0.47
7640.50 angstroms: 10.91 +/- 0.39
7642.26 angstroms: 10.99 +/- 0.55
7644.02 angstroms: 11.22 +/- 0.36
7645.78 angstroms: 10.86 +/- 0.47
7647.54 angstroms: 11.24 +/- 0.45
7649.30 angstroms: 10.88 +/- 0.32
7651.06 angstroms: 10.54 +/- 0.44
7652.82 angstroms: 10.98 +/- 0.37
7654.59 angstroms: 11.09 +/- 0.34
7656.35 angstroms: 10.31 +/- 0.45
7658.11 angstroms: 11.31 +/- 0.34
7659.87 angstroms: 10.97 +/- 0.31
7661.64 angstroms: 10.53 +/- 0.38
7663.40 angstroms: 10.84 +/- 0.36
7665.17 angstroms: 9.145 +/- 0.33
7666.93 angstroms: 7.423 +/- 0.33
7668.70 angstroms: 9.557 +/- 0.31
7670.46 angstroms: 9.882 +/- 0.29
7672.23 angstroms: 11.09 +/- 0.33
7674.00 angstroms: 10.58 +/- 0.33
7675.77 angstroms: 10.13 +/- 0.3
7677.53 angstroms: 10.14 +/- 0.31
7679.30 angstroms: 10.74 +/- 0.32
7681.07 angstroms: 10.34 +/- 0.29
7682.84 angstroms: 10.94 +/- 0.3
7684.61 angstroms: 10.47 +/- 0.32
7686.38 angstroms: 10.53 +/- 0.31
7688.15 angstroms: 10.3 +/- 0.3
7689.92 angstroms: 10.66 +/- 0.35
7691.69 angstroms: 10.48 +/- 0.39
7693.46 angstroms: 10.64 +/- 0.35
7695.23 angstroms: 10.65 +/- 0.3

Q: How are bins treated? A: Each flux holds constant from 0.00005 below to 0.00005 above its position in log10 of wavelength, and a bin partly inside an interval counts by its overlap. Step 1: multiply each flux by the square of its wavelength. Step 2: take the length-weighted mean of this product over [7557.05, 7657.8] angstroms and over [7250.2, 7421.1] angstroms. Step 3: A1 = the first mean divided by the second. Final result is 1.15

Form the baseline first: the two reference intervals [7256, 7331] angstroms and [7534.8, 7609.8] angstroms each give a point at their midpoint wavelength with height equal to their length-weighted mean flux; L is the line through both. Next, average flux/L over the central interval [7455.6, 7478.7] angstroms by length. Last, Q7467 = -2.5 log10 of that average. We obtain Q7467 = 0.01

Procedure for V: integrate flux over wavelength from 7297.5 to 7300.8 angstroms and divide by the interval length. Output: 10.4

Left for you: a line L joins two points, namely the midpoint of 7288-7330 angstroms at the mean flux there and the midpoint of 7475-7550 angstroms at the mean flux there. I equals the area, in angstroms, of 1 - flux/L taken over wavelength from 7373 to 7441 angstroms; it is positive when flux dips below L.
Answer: -1.6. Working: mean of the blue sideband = 10.4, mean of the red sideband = 11.3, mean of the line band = 11.1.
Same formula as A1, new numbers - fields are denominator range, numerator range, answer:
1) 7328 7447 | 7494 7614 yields 1.08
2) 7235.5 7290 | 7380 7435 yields 1.15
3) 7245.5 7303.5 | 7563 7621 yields 1.23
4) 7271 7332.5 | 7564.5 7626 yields 1.19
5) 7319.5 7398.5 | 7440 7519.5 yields 1.04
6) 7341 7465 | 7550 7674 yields 1.07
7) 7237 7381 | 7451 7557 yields 1.13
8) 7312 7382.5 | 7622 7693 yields 1.06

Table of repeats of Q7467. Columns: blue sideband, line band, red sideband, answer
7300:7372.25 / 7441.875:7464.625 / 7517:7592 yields 0.02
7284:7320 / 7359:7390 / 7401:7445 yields -0.03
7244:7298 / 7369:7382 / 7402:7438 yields -0.07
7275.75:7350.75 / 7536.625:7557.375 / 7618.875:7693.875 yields -0.08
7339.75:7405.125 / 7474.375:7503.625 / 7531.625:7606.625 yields 0.01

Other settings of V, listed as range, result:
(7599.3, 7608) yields 11.5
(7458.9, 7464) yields 11.2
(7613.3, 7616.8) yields 11.7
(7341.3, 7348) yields 11.2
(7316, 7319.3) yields 11.2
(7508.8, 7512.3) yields 11.2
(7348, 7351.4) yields 11.4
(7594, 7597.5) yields 11.6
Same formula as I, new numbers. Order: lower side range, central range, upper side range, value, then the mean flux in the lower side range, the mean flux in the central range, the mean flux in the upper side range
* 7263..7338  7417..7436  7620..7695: -1.3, 10.4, 11.3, 10.8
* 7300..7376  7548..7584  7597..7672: -2.6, 10.9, 11.8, 11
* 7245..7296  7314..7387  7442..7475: -4.2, 10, 11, 10.9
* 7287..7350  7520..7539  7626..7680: -1.4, 10.7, 11.5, 10.7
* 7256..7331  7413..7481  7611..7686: -3.6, 10.3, 11.1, 10.8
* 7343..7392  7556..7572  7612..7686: -1.3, 11.1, 11.8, 10.8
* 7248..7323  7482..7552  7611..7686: -4.7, 10.3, 11.3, 10.8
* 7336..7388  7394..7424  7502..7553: 0.6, 11.1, 11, 11.4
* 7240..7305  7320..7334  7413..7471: -0.1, 10.1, 10.5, 11.1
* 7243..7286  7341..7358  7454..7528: -1.1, 10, 11.1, 11.2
